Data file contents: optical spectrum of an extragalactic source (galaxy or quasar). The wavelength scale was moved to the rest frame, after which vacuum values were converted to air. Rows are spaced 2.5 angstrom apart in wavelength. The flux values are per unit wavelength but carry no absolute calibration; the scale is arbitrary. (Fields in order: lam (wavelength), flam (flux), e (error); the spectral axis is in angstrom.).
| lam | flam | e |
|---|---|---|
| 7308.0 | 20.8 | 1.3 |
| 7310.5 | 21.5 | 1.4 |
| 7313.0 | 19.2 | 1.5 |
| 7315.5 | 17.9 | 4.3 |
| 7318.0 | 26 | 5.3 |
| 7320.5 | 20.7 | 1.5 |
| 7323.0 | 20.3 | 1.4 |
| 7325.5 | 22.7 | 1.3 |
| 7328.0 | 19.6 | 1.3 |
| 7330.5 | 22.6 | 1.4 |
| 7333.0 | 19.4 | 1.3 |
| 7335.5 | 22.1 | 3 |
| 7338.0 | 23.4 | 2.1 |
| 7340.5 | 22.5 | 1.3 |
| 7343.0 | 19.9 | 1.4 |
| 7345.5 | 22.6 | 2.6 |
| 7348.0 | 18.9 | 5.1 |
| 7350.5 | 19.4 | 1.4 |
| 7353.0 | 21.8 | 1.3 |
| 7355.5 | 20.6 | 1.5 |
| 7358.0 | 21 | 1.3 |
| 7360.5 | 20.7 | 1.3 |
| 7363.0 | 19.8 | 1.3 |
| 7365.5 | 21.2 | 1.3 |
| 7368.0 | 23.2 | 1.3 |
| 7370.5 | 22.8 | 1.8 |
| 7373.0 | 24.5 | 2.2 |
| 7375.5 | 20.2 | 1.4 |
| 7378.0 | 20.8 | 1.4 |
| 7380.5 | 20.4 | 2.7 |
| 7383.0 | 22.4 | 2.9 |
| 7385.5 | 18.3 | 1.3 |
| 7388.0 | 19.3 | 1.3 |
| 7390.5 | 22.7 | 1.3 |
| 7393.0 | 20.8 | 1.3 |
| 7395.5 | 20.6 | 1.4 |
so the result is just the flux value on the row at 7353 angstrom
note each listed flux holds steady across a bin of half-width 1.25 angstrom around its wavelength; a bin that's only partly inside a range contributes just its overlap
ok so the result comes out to 21.8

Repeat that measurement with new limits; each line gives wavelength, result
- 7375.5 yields 20.2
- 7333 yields 19.4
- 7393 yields 20.8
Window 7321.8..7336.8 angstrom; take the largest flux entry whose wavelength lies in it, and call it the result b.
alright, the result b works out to 22.7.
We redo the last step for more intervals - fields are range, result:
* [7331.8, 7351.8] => 23.4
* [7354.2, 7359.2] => 21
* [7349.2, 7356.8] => 21.8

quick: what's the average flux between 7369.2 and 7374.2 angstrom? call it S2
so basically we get 23.6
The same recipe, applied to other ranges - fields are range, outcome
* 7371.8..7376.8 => 22.3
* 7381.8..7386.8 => 20.3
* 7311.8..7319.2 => 21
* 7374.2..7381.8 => 20.5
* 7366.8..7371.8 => 23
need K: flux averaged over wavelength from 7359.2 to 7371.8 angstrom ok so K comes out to 21.5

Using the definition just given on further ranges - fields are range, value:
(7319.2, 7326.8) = 21.3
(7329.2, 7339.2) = 21.9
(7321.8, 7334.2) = 20.9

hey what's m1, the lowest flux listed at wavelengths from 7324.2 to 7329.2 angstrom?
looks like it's 19.6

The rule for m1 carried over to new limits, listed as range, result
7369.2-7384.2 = 20.2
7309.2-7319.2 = 17.9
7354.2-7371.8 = 19.8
